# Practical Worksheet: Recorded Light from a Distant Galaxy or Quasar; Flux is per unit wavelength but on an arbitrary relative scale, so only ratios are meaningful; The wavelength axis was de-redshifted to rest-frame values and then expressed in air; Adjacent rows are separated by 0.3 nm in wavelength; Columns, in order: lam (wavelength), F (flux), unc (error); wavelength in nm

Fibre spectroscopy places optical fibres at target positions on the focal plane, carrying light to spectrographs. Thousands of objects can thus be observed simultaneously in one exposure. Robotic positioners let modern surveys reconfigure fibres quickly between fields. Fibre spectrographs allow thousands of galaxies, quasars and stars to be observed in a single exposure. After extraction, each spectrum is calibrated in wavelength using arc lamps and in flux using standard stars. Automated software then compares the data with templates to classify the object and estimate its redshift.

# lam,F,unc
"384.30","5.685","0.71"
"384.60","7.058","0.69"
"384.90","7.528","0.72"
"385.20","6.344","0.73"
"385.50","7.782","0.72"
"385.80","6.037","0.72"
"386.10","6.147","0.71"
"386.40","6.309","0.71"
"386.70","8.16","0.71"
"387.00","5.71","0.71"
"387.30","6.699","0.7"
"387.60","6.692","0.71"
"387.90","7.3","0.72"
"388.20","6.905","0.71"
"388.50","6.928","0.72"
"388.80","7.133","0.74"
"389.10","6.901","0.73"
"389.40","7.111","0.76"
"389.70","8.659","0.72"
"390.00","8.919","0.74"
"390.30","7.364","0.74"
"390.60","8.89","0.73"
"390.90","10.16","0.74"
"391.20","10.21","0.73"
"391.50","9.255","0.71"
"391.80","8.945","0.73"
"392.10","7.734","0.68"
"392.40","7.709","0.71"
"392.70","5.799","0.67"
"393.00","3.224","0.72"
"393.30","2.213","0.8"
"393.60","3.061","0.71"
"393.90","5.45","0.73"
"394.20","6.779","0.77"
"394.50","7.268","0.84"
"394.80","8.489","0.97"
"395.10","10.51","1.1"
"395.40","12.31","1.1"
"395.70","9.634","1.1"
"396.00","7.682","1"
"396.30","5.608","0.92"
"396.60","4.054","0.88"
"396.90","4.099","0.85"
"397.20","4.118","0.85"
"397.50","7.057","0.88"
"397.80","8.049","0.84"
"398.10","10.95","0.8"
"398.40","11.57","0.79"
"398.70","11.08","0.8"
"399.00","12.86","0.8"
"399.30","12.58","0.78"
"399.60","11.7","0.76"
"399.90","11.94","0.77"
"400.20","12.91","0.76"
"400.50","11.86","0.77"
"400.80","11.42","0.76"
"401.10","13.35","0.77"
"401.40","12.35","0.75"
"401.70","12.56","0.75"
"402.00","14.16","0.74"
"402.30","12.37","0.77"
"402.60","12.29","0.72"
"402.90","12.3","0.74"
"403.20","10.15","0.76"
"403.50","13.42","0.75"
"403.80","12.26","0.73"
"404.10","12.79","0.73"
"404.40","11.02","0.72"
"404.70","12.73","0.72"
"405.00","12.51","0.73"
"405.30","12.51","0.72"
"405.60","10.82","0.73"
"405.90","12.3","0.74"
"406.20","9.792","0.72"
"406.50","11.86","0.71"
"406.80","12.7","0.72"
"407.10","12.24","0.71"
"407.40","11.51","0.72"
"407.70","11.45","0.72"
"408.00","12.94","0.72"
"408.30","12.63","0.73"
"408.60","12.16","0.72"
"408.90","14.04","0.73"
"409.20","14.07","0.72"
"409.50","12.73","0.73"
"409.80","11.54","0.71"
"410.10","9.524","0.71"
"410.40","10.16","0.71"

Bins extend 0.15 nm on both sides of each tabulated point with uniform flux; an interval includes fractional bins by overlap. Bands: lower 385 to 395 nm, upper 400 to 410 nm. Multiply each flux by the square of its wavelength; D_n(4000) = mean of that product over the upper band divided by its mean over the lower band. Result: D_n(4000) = 1.9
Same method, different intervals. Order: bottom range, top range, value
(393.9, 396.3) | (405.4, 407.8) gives 1.44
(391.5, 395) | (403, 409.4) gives 2.08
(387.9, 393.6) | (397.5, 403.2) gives 1.70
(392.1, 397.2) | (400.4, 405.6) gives 1.99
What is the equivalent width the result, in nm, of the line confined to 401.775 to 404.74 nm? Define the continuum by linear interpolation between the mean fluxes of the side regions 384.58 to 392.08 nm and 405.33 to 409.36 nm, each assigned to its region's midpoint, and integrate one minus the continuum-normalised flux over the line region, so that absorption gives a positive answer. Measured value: -0.30 nm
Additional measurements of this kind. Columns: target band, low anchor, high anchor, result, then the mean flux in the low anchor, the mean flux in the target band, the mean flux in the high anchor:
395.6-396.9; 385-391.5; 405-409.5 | 0.43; 7.49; 6.33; 12.2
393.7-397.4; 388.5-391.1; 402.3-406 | 0.98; 8.11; 7.11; 12.1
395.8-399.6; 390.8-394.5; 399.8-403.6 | 0.60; 6.69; 8.46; 12.4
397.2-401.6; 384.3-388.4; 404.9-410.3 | -0.49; 6.78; 11.2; 12.1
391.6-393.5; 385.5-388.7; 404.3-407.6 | 0.51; 6.75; 5.95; 11.8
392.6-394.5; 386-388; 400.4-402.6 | 0.97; 6.72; 4.61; 12.6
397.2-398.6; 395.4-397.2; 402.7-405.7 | -0.21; 6.55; 8.9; 12.1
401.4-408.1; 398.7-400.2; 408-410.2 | 0.13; 12.2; 12.1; 12.5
